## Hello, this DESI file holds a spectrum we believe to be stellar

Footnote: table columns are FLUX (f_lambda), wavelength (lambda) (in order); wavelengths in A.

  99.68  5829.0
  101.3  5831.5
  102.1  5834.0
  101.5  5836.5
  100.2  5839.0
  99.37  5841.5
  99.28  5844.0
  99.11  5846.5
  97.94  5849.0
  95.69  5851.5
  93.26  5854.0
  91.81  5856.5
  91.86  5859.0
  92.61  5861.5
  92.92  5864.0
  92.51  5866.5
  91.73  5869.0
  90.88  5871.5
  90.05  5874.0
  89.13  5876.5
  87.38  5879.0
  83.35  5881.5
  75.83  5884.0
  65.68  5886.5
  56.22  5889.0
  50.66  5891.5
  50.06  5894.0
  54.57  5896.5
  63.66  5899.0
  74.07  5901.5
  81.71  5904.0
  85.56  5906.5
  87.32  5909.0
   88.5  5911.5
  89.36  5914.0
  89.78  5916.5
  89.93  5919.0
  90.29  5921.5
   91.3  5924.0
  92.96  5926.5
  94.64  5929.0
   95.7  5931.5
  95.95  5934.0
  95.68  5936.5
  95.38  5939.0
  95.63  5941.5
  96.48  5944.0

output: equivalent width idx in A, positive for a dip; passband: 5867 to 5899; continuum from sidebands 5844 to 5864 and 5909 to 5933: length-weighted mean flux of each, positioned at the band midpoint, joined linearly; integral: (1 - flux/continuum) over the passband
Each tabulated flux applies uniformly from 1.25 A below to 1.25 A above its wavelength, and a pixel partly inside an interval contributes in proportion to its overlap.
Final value 6.7 A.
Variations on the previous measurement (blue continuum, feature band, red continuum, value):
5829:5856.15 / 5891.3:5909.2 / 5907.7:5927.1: 4.6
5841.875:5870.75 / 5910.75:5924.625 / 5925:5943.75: 0.8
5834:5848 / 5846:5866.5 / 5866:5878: 0.3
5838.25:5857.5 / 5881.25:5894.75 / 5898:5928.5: 4.1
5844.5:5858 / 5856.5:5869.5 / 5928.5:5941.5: 0.5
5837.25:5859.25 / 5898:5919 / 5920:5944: 2.6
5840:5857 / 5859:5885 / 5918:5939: 1.9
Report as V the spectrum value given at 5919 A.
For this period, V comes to 89.93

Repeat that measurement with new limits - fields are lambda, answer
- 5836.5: 101.5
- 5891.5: 50.66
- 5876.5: 89.13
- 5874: 90.05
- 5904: 81.71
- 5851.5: 95.69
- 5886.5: 65.68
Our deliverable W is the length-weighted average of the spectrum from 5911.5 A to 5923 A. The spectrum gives 89.7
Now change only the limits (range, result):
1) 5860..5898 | 77.6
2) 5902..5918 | 86.5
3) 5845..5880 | 92.7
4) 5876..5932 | 79.1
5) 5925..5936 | 94.8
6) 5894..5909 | 71.4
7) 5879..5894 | 66.7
